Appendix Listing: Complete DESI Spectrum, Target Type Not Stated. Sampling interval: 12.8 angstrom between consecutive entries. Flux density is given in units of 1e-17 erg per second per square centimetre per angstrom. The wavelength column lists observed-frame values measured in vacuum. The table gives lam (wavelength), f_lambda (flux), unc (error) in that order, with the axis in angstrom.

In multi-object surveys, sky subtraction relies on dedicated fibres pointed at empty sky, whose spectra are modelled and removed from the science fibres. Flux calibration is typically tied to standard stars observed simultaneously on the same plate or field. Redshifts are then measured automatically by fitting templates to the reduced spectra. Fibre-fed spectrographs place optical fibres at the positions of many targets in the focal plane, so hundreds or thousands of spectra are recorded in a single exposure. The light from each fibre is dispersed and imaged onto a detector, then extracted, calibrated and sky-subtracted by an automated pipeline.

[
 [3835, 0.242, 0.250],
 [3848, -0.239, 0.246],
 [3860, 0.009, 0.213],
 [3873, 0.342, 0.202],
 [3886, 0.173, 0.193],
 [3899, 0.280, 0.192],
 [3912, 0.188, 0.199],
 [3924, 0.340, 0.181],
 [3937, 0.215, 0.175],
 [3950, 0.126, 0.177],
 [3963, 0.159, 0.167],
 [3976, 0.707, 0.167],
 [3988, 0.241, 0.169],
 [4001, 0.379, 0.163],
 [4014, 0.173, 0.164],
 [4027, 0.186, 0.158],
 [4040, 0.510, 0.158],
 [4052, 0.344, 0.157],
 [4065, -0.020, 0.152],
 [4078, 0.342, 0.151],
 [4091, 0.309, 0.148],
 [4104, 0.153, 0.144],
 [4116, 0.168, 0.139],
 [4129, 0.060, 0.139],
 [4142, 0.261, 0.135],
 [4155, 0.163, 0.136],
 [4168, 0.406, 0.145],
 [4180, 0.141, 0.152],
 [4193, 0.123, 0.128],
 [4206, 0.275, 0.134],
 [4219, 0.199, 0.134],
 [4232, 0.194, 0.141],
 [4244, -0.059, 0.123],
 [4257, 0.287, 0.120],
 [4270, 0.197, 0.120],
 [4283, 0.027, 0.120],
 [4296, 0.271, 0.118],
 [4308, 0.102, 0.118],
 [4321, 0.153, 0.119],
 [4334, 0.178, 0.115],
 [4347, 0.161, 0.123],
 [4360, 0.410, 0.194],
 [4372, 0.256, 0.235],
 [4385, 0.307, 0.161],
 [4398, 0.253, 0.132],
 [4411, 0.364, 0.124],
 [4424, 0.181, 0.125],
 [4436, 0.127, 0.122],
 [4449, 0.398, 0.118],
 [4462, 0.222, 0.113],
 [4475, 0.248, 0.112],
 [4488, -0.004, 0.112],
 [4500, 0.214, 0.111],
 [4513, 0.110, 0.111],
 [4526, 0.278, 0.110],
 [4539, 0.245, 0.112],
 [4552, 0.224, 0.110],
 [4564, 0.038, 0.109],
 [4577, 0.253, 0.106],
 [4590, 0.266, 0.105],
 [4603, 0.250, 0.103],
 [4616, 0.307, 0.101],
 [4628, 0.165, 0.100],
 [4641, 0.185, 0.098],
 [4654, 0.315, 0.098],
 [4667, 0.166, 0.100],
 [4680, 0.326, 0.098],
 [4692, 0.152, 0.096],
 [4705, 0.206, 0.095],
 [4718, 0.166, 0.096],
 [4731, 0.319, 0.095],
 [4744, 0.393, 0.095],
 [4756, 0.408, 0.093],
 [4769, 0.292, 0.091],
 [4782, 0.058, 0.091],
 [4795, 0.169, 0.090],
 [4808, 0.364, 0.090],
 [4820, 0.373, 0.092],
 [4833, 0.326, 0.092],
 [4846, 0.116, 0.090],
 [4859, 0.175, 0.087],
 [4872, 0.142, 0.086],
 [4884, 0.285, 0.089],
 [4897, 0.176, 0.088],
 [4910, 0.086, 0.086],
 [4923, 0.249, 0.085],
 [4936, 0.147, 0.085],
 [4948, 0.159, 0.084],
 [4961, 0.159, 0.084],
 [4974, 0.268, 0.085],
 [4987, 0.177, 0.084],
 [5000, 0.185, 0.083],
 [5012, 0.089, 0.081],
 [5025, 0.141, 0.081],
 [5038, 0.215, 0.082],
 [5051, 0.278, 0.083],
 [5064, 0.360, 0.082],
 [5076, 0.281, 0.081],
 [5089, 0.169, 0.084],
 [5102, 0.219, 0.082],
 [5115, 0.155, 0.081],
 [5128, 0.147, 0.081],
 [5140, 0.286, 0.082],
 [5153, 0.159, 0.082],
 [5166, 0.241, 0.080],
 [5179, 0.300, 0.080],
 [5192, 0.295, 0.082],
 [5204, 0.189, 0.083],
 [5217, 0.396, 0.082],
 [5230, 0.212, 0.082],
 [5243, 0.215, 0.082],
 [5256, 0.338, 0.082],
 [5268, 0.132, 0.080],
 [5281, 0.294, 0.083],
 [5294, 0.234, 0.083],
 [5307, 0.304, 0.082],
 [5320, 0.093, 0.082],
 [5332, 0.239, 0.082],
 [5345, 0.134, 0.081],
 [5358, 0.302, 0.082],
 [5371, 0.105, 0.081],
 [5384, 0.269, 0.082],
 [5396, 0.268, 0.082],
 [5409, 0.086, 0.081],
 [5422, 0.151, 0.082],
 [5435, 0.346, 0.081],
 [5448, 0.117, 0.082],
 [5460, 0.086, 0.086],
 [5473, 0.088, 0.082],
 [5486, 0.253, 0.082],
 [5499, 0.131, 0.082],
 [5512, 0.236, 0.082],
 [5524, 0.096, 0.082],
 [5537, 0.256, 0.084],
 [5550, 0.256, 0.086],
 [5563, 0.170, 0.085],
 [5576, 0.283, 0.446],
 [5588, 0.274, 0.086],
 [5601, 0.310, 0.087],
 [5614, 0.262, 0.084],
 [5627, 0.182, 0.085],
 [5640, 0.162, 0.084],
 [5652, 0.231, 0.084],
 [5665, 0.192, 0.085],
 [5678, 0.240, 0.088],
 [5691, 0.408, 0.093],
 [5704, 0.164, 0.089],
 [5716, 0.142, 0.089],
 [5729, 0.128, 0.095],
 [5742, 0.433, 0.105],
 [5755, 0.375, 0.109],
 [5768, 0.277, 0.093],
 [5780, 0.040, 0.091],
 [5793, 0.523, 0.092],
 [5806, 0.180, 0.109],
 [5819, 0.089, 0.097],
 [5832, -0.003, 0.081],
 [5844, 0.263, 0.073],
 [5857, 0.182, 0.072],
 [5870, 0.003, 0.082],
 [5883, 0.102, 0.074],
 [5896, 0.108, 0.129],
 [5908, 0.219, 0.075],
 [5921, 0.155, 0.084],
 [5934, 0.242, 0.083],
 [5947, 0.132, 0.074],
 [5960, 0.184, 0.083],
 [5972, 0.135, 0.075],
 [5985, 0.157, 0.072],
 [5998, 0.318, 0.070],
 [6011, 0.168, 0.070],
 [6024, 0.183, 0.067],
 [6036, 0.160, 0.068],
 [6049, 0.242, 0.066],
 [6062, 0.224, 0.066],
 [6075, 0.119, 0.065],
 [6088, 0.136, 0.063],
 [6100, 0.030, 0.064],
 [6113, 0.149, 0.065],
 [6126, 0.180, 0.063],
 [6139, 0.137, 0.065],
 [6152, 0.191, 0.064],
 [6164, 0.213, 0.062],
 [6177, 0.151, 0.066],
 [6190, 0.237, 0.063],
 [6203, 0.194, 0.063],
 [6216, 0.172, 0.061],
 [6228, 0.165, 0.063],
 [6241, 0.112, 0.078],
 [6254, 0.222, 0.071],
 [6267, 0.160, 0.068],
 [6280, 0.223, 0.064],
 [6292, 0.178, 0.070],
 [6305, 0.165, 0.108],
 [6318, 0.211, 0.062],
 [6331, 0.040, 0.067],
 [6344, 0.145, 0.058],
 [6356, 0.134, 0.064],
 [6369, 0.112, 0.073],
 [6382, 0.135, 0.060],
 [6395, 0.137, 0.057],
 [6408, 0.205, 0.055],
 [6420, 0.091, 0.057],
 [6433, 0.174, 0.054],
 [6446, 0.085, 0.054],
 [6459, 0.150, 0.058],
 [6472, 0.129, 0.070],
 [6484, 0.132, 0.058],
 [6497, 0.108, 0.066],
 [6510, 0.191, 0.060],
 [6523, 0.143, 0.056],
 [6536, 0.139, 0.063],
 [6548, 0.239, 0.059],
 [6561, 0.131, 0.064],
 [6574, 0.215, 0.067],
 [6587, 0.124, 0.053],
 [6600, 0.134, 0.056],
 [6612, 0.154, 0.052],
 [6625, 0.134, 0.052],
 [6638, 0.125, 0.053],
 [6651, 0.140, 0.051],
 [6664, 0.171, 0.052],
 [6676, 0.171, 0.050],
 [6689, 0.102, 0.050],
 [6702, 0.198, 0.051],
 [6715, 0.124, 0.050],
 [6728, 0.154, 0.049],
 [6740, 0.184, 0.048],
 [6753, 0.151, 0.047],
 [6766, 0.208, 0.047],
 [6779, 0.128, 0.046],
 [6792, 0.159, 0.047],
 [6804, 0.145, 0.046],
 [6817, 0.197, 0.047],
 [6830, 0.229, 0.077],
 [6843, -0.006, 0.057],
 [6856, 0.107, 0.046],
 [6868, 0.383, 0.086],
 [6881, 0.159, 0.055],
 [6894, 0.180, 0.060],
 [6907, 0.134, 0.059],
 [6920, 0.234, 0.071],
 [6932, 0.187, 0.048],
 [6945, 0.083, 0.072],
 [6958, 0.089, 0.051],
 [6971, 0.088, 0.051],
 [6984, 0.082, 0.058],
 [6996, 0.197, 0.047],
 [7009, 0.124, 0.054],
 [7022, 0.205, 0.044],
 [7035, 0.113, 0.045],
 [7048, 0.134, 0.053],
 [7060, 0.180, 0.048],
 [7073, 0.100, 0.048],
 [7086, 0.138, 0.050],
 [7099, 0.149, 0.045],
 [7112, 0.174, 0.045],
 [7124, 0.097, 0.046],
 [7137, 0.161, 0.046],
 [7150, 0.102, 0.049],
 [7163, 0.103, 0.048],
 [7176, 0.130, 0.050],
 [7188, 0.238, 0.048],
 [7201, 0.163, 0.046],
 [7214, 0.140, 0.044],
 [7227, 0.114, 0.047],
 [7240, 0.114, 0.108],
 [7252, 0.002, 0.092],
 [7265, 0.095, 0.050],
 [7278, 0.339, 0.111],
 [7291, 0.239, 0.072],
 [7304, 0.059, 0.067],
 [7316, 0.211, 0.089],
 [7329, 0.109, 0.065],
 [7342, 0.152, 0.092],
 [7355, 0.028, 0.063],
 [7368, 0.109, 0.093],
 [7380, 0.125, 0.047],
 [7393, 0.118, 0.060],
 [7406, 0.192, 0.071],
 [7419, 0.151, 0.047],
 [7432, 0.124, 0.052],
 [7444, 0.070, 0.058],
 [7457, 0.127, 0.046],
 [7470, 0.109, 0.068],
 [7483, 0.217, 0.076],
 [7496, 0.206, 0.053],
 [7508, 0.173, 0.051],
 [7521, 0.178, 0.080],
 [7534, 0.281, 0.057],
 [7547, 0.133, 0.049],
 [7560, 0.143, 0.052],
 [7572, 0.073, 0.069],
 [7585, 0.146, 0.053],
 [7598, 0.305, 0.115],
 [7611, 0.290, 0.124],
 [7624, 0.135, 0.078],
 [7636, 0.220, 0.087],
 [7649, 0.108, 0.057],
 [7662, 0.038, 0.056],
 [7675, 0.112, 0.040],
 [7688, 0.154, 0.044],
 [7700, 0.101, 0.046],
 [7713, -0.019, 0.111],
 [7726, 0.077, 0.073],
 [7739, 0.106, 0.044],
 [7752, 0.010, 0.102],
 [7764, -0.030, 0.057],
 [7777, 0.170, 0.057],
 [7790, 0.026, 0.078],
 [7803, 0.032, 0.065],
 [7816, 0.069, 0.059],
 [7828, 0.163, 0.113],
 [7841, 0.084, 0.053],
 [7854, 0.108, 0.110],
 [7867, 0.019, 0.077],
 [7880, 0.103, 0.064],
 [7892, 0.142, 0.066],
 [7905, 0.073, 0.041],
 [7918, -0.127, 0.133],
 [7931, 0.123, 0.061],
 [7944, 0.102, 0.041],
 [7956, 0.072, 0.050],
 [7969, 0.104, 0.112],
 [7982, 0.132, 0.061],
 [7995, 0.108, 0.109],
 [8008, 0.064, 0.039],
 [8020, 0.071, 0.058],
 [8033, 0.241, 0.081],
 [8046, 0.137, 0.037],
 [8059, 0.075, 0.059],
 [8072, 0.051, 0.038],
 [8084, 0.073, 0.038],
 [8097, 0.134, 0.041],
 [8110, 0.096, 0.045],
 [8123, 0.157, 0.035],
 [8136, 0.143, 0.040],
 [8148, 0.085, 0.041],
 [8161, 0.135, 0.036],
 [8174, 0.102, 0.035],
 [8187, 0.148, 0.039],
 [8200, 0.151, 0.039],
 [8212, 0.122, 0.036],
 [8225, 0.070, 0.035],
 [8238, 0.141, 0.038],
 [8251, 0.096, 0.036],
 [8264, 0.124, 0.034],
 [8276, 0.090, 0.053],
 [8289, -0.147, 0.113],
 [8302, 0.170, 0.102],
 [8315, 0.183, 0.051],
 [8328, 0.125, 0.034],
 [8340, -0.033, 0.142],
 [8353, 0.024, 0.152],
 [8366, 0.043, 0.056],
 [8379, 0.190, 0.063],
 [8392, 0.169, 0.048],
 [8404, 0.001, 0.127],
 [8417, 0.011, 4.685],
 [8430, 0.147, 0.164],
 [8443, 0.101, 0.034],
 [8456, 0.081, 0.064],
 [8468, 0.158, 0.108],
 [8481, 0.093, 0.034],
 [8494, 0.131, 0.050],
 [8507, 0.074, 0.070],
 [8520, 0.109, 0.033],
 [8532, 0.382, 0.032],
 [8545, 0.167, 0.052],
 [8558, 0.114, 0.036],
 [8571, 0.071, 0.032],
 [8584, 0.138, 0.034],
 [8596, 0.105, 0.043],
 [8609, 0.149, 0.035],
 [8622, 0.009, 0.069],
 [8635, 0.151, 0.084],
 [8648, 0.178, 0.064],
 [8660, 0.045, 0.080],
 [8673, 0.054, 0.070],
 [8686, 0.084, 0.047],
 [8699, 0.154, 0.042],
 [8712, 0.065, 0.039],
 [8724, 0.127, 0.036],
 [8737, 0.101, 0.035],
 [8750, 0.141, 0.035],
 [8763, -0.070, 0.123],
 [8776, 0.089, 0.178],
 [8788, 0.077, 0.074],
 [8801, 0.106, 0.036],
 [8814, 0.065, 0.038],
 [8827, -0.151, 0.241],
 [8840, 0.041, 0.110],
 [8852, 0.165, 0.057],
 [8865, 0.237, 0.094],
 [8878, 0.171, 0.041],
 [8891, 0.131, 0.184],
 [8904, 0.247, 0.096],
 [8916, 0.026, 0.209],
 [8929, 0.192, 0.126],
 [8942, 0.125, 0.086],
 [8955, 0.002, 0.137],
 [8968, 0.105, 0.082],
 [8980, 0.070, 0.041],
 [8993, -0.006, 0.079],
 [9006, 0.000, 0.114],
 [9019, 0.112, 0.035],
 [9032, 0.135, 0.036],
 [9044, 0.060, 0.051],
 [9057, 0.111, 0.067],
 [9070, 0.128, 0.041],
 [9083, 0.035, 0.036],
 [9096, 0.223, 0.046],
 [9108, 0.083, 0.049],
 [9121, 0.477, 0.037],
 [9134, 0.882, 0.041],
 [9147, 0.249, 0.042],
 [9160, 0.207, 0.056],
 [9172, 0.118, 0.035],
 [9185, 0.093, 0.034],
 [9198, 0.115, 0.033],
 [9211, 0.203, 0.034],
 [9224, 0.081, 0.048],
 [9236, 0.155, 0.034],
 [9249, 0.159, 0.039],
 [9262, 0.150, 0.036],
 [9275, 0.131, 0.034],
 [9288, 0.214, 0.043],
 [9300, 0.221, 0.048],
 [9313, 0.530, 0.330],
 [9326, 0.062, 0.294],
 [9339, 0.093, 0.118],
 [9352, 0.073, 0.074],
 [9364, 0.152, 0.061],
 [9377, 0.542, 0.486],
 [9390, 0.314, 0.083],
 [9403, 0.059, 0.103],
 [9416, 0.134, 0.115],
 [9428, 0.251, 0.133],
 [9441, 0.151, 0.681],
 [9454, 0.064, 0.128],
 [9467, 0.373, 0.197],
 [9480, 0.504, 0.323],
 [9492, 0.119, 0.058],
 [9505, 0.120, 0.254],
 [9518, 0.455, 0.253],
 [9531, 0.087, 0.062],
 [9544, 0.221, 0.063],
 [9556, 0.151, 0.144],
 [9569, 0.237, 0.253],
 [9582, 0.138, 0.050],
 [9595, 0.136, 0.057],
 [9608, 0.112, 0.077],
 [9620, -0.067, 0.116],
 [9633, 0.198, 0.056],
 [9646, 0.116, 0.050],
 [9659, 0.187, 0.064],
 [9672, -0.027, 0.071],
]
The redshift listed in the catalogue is 1.449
